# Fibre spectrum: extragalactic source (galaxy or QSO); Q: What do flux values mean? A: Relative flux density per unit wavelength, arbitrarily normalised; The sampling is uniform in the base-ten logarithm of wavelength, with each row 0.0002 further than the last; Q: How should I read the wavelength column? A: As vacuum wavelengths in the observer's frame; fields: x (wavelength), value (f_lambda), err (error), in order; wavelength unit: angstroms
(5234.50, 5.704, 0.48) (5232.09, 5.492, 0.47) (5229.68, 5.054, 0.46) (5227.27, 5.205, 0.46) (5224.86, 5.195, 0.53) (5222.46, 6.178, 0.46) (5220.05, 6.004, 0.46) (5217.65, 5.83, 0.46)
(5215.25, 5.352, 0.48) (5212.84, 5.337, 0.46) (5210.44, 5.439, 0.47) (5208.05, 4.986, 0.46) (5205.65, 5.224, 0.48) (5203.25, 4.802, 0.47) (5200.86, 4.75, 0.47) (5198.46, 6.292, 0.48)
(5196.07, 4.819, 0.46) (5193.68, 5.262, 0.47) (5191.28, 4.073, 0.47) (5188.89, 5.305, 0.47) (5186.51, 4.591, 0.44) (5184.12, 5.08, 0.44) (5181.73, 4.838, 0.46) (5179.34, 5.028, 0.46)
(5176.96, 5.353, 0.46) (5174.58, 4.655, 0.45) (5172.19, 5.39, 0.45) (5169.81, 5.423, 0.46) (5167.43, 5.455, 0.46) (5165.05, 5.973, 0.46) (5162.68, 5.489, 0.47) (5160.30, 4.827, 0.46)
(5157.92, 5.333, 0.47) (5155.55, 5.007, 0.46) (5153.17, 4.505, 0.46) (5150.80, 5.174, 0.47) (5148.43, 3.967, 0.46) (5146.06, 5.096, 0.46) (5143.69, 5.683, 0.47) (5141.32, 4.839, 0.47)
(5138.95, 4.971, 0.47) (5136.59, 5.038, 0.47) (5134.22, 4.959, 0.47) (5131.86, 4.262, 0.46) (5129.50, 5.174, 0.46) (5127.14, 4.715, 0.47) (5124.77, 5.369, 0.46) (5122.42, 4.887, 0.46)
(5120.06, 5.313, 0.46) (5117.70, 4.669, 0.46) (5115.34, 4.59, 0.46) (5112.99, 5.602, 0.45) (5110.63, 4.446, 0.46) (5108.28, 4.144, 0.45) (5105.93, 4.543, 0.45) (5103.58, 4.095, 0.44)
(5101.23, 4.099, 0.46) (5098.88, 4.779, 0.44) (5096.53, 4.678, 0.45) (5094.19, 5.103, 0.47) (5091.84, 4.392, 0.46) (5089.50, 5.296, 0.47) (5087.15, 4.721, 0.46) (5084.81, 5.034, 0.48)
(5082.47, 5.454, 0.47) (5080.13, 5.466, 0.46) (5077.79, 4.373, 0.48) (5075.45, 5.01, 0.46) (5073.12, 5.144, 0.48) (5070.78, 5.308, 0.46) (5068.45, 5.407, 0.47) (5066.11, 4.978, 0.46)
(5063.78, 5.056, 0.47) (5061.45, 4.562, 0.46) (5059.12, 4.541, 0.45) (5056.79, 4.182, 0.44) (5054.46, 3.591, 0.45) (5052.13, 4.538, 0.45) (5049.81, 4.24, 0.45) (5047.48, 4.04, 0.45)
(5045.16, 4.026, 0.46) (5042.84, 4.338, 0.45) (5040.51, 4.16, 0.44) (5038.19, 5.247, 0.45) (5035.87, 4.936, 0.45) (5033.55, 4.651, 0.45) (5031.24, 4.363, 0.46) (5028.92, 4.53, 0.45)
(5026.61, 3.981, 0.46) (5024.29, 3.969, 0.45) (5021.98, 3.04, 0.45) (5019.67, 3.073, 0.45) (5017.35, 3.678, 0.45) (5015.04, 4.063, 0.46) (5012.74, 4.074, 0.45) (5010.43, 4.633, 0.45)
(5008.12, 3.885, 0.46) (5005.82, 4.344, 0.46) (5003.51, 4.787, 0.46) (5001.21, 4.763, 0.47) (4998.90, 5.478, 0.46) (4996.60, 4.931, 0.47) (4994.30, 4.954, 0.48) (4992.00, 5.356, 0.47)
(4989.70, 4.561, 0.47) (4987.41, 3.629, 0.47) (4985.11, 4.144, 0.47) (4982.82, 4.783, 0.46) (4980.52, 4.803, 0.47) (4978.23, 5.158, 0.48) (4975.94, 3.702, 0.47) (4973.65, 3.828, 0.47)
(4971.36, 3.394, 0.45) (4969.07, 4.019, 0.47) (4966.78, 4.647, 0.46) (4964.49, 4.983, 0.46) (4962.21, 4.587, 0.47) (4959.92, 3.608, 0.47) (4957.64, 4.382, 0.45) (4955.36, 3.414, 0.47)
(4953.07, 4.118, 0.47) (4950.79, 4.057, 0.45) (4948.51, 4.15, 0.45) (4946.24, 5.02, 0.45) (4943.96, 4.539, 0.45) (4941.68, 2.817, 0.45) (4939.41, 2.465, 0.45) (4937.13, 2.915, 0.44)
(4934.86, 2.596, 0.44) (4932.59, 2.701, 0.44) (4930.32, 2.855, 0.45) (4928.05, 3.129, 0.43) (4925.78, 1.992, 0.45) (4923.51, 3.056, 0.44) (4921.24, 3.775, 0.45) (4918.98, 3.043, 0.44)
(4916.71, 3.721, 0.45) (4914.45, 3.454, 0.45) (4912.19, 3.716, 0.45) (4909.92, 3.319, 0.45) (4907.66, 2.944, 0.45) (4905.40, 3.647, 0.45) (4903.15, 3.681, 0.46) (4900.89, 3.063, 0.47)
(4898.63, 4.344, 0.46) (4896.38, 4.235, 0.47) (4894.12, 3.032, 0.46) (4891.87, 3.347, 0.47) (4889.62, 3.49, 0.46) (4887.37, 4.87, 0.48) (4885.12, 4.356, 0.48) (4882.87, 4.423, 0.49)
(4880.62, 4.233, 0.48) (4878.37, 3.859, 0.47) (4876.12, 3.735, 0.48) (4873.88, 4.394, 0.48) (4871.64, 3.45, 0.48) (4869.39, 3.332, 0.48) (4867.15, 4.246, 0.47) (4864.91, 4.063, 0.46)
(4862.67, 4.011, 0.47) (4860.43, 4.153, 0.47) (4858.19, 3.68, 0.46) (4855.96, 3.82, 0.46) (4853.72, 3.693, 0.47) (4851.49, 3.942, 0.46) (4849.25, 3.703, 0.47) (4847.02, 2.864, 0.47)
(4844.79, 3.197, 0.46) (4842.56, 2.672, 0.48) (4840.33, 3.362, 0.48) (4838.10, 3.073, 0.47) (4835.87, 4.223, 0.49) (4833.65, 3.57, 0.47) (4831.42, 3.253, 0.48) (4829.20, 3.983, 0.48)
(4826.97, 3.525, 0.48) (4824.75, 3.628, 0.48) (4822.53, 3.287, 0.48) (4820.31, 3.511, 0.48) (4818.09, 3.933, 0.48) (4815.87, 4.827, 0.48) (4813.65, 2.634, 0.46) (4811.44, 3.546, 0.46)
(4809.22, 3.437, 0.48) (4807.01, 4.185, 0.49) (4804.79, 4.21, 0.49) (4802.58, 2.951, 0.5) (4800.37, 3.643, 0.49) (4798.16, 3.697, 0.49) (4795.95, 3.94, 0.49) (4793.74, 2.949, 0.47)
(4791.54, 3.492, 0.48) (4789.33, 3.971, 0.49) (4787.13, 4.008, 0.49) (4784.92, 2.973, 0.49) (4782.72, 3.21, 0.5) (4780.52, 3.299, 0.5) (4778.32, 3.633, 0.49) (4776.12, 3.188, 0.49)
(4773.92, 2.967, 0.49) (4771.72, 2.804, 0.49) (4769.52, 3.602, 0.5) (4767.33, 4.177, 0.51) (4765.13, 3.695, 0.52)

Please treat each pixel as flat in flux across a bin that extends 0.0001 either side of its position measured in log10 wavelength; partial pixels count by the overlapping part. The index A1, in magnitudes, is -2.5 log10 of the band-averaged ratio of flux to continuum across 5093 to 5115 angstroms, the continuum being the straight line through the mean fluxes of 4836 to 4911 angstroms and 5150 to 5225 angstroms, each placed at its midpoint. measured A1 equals 0.05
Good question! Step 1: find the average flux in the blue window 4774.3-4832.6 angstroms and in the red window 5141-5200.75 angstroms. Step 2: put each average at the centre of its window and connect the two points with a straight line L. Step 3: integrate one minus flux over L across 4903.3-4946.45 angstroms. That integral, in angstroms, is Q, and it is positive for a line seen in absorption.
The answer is 9.0 angstroms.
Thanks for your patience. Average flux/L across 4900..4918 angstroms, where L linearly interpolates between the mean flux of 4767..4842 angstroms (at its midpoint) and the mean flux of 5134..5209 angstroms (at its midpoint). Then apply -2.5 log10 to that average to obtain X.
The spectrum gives 0.16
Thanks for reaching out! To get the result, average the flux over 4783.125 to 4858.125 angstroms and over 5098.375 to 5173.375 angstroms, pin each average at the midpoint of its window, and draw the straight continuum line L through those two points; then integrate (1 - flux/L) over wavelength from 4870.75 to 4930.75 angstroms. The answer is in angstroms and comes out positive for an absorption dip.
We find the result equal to 4.57 angstroms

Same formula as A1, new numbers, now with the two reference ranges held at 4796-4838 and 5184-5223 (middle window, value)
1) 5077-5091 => -0.07 mag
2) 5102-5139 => 0.03 mag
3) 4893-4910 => 0.13 mag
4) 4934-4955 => 0.15 mag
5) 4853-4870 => -0.01 mag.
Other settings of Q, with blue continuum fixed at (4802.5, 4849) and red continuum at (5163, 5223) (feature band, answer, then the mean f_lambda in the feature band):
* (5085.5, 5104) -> 0.4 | 4.68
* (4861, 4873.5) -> -0.5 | 3.87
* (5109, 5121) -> 0.0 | 4.88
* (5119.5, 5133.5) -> 0.0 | 4.94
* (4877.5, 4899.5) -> -1.1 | 4.02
